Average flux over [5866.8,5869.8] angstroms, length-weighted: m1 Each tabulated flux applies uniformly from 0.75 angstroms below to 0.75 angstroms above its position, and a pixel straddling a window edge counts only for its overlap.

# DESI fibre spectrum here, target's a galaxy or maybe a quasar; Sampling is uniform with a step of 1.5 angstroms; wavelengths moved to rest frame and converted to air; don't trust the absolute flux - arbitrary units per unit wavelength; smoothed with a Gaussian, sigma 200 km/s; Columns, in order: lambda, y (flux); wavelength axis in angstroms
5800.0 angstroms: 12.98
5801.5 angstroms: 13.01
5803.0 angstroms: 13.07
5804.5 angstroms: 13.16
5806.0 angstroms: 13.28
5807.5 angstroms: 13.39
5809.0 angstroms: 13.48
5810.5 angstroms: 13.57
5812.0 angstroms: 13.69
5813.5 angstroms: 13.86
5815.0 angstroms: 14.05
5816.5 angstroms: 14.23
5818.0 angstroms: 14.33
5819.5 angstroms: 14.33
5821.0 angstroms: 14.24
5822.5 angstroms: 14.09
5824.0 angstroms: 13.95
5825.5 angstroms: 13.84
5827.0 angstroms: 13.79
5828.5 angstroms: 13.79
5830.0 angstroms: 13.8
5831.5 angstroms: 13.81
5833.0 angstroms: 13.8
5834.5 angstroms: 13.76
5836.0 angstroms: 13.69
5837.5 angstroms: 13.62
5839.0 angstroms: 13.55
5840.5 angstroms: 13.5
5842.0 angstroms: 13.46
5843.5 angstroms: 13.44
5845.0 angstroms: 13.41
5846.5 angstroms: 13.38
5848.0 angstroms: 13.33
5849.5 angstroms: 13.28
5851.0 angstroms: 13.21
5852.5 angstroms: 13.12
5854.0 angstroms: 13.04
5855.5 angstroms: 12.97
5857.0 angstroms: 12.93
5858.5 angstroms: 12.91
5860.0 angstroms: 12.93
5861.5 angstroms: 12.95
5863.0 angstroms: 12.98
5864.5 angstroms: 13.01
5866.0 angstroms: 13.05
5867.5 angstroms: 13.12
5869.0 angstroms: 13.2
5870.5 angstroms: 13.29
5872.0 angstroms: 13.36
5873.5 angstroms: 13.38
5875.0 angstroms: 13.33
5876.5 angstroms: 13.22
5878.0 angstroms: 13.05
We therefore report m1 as 13.2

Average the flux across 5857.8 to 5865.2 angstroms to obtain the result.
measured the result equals 13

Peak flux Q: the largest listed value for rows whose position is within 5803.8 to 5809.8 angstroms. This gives 13.48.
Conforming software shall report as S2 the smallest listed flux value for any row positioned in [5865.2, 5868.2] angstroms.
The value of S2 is 13.05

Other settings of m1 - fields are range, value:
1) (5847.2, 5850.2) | 13.3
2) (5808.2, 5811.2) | 13.5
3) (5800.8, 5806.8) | 13.1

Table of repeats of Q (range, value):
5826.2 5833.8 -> 13.81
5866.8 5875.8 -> 13.38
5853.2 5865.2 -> 13.04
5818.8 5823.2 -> 14.33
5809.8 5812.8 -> 13.69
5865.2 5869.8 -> 13.2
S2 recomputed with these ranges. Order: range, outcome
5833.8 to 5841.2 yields 13.5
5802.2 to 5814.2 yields 13.07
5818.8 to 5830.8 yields 13.79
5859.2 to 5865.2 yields 12.93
